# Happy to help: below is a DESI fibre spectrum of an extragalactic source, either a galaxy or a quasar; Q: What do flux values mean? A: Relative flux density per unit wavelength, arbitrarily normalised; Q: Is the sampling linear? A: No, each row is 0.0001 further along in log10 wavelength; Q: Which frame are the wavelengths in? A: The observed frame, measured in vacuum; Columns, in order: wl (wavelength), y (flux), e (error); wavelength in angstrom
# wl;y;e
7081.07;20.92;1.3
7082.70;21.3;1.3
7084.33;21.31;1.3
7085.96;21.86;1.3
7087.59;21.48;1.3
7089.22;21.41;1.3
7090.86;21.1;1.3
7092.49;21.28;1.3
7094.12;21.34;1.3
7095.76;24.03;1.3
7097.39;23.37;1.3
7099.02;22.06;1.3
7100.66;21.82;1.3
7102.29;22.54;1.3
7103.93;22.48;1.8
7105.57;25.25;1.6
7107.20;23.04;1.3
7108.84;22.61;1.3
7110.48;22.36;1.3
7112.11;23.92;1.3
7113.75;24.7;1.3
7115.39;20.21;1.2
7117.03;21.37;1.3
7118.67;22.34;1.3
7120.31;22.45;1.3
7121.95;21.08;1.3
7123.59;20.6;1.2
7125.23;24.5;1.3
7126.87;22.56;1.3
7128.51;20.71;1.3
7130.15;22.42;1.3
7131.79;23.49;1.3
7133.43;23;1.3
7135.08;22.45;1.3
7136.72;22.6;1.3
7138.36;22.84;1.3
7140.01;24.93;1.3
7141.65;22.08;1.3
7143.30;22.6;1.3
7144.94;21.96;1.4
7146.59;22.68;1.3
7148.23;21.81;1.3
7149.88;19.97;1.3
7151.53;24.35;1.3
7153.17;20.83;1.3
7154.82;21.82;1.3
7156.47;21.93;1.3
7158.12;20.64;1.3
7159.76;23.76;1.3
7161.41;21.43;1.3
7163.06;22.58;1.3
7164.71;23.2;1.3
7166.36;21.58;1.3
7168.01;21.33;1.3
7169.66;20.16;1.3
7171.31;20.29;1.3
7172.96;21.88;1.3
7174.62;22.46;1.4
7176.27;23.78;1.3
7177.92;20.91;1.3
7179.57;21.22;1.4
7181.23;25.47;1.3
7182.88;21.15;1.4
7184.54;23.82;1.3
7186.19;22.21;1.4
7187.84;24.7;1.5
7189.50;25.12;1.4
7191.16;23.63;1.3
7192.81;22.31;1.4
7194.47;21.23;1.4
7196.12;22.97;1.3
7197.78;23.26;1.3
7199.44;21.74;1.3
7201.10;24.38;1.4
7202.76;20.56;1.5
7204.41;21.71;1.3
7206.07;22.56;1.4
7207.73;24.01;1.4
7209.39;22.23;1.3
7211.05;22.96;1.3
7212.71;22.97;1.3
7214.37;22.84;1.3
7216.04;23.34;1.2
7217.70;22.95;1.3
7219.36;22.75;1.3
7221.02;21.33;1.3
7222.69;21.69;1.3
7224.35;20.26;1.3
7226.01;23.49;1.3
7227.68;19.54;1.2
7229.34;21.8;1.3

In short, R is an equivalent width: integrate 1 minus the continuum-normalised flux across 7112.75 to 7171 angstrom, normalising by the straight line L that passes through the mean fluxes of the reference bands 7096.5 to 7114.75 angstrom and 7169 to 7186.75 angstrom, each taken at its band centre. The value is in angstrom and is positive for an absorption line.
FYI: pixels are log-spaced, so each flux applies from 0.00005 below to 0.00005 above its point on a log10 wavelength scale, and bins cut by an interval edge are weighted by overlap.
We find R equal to 1.1 angstrom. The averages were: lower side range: 23.1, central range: 22.2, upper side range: 22.1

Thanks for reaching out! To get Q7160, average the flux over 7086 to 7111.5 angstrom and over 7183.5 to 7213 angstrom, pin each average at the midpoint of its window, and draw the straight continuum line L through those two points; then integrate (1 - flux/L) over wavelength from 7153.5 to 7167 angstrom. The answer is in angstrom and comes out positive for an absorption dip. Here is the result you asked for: 0.38 angstrom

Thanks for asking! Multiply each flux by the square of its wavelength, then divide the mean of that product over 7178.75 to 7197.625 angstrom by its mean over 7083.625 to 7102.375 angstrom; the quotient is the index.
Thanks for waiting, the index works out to 1.08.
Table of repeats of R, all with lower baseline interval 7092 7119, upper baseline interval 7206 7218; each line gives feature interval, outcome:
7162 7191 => 0.5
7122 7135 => 0.2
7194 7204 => 0.3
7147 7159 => 0.6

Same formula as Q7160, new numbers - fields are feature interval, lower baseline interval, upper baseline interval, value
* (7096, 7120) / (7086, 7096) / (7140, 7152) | -1.0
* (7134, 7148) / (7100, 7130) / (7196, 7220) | -0.1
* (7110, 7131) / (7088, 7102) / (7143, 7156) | -0.2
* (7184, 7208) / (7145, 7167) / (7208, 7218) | -0.3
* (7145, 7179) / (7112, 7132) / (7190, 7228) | 0.7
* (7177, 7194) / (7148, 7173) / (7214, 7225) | -0.9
